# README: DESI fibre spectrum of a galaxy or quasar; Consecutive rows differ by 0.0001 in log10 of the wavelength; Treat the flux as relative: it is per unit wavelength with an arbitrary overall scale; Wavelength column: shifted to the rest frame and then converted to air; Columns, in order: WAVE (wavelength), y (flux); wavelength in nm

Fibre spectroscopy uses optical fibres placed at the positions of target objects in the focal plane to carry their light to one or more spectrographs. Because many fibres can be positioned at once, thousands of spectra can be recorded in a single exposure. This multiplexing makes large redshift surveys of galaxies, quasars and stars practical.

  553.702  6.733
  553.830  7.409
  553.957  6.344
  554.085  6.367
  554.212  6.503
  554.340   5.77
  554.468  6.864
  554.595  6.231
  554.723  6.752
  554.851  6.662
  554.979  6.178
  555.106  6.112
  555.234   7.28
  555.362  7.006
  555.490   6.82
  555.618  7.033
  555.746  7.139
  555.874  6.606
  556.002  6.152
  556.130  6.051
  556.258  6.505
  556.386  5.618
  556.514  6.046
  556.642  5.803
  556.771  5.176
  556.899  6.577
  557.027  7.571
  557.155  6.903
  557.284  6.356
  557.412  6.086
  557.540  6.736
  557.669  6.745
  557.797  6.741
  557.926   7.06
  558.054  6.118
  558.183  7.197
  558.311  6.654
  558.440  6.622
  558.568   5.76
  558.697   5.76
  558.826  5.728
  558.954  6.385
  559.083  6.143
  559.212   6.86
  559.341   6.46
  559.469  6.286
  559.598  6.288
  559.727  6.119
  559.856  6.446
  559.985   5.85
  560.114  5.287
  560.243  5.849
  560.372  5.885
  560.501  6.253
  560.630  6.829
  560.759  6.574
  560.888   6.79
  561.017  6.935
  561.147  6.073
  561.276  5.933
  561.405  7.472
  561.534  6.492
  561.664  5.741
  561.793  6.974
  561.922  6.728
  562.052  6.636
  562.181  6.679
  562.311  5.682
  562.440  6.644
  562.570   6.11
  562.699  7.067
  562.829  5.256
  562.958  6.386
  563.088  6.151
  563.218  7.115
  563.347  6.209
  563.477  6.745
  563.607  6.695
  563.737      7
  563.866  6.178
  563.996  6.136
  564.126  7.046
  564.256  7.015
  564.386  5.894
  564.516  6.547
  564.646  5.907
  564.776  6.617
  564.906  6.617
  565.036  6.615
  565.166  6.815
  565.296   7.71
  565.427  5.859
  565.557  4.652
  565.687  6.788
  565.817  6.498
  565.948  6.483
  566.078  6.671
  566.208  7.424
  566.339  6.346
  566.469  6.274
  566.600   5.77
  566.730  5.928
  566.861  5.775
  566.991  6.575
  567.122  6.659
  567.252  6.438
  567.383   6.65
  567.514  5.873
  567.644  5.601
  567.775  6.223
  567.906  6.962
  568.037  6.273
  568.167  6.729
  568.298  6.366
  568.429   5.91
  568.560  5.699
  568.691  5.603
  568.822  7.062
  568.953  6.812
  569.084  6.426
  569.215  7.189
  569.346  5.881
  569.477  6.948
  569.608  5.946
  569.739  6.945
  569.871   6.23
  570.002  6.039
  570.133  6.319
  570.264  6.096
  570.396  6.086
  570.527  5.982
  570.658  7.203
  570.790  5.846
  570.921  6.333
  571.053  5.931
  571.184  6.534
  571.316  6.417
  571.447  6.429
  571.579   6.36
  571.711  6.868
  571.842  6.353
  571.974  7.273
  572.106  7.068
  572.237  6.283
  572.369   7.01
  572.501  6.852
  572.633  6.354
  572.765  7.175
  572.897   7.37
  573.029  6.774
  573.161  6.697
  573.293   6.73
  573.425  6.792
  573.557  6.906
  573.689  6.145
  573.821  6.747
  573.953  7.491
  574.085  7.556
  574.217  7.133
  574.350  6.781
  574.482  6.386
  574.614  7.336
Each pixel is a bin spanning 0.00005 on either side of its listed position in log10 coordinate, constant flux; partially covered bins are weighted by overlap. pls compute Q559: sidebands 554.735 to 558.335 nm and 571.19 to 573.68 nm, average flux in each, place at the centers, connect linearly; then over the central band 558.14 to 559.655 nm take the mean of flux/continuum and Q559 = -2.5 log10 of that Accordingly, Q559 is 0.04 mag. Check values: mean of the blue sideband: 6.54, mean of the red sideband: 6.74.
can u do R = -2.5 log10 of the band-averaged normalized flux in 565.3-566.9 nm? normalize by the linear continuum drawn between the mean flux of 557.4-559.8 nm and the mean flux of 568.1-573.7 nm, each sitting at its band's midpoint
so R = 0.04 mag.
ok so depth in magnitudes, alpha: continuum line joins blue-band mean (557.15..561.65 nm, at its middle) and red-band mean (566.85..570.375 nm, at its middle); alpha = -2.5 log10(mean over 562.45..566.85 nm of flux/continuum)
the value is -0.01 mag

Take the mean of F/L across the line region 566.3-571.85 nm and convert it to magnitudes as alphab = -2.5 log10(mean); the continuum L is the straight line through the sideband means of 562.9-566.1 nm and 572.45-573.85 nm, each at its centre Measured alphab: 0.05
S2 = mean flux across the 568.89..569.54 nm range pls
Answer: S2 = 6.65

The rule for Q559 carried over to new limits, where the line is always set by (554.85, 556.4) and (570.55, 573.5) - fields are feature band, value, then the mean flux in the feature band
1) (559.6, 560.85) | 0.08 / 6.14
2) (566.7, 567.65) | 0.07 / 6.23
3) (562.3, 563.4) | 0.05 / 6.33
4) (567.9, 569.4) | 0.04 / 6.39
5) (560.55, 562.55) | 0.01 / 6.53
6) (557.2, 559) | 0.03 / 6.43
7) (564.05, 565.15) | 0.01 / 6.54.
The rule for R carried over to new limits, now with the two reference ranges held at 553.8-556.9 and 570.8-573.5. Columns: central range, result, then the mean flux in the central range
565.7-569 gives 0.042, 6.35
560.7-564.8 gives 0.008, 6.48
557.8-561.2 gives 0.027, 6.32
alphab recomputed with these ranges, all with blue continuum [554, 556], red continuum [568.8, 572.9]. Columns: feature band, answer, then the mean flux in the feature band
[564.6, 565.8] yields 0.02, 6.41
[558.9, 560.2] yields 0.06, 6.2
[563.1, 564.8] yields 0.01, 6.53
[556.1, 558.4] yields 0.02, 6.45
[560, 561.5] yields 0.04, 6.34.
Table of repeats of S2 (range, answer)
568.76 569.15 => 6.77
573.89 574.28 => 7.4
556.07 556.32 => 6.28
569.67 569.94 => 6.56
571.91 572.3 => 6.89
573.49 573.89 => 6.61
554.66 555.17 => 6.43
